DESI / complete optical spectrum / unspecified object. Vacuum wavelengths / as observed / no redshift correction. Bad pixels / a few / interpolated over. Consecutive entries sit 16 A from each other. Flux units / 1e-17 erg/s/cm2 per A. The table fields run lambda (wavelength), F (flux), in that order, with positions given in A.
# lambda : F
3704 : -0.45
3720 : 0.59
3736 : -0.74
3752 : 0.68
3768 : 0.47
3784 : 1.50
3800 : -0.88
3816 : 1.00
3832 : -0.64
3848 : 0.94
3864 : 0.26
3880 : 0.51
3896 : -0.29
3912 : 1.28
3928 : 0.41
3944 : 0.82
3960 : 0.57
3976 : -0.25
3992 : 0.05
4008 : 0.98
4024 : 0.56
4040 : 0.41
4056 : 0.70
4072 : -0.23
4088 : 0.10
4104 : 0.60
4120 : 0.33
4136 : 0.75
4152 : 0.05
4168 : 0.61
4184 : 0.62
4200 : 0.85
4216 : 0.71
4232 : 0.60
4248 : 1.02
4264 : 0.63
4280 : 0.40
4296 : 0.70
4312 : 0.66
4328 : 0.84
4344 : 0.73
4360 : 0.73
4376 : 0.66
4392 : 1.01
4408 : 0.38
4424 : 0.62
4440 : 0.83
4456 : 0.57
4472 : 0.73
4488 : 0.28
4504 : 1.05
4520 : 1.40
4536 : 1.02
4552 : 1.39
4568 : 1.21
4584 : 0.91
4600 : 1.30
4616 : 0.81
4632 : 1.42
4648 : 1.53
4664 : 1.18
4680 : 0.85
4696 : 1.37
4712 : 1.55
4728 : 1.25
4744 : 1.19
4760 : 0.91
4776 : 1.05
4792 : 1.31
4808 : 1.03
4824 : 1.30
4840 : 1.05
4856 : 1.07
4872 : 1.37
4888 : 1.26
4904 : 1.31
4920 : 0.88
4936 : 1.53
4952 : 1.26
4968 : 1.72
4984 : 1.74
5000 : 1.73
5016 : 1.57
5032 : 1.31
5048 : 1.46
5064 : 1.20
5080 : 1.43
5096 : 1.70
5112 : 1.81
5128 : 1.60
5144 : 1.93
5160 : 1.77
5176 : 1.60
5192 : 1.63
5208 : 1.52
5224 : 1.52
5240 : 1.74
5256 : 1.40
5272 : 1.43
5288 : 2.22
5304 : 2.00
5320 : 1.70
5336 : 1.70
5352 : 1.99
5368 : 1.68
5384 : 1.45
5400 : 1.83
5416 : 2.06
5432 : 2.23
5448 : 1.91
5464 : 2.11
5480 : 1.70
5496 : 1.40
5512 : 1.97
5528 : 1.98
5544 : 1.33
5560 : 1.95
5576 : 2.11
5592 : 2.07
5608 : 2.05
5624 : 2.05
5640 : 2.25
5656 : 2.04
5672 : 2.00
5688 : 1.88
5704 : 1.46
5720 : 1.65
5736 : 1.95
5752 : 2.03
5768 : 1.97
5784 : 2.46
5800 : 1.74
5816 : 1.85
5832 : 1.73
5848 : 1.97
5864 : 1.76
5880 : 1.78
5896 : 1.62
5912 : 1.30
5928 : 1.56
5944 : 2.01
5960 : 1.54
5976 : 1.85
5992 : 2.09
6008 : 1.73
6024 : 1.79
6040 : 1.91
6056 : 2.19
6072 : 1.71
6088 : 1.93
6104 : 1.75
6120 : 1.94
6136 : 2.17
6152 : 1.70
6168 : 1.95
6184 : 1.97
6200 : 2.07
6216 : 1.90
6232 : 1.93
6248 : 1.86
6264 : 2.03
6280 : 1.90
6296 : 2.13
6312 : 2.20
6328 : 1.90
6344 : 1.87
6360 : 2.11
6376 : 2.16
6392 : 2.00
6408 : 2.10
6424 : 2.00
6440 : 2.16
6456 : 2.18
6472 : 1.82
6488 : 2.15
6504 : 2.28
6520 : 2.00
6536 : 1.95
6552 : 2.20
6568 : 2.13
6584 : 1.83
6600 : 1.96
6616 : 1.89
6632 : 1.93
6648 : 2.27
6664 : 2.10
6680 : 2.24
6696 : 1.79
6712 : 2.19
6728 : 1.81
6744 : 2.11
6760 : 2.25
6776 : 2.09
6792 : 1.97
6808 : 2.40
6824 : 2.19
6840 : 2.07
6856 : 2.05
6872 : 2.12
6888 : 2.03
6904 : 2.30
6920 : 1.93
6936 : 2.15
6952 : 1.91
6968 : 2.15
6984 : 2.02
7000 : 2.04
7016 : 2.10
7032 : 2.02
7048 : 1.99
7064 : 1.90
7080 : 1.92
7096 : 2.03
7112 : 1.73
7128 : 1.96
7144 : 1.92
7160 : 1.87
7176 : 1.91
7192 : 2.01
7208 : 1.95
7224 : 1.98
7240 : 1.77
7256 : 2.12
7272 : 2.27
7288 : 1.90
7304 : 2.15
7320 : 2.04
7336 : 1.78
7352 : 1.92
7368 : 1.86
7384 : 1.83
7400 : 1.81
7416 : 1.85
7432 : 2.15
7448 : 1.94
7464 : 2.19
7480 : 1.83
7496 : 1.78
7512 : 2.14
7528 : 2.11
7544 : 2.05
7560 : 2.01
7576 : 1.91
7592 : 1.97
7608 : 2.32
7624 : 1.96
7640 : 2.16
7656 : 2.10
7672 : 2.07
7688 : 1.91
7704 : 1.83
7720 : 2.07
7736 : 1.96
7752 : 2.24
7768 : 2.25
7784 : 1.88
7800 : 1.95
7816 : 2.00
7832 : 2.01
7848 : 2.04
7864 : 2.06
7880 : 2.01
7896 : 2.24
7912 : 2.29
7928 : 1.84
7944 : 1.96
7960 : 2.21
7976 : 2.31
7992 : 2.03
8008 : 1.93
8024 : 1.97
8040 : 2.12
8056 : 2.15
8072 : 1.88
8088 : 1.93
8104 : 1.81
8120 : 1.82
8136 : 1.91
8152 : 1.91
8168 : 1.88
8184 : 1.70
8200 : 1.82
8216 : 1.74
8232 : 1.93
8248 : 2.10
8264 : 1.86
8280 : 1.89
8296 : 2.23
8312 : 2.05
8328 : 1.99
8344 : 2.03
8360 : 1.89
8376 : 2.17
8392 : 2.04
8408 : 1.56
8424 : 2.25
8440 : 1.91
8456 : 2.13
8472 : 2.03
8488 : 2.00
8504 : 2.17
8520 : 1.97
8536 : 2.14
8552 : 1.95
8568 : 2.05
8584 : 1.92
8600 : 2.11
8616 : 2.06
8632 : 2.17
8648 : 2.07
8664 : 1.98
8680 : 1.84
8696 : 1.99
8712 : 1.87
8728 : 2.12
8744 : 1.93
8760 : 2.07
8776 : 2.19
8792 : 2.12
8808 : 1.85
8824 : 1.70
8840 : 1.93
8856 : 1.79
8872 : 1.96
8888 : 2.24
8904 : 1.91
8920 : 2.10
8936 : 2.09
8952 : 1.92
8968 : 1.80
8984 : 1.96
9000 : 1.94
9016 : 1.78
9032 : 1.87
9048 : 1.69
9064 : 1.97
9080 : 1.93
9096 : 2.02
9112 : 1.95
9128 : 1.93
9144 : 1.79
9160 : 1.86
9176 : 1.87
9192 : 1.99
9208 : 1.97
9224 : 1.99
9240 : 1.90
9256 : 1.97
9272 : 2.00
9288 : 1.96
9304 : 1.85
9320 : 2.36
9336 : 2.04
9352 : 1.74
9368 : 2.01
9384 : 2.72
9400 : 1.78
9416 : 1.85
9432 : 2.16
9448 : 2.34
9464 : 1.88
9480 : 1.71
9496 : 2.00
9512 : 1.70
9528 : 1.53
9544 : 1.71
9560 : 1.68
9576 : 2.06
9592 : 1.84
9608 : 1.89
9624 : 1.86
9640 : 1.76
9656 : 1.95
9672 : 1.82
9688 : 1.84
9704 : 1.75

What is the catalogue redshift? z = 0.14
